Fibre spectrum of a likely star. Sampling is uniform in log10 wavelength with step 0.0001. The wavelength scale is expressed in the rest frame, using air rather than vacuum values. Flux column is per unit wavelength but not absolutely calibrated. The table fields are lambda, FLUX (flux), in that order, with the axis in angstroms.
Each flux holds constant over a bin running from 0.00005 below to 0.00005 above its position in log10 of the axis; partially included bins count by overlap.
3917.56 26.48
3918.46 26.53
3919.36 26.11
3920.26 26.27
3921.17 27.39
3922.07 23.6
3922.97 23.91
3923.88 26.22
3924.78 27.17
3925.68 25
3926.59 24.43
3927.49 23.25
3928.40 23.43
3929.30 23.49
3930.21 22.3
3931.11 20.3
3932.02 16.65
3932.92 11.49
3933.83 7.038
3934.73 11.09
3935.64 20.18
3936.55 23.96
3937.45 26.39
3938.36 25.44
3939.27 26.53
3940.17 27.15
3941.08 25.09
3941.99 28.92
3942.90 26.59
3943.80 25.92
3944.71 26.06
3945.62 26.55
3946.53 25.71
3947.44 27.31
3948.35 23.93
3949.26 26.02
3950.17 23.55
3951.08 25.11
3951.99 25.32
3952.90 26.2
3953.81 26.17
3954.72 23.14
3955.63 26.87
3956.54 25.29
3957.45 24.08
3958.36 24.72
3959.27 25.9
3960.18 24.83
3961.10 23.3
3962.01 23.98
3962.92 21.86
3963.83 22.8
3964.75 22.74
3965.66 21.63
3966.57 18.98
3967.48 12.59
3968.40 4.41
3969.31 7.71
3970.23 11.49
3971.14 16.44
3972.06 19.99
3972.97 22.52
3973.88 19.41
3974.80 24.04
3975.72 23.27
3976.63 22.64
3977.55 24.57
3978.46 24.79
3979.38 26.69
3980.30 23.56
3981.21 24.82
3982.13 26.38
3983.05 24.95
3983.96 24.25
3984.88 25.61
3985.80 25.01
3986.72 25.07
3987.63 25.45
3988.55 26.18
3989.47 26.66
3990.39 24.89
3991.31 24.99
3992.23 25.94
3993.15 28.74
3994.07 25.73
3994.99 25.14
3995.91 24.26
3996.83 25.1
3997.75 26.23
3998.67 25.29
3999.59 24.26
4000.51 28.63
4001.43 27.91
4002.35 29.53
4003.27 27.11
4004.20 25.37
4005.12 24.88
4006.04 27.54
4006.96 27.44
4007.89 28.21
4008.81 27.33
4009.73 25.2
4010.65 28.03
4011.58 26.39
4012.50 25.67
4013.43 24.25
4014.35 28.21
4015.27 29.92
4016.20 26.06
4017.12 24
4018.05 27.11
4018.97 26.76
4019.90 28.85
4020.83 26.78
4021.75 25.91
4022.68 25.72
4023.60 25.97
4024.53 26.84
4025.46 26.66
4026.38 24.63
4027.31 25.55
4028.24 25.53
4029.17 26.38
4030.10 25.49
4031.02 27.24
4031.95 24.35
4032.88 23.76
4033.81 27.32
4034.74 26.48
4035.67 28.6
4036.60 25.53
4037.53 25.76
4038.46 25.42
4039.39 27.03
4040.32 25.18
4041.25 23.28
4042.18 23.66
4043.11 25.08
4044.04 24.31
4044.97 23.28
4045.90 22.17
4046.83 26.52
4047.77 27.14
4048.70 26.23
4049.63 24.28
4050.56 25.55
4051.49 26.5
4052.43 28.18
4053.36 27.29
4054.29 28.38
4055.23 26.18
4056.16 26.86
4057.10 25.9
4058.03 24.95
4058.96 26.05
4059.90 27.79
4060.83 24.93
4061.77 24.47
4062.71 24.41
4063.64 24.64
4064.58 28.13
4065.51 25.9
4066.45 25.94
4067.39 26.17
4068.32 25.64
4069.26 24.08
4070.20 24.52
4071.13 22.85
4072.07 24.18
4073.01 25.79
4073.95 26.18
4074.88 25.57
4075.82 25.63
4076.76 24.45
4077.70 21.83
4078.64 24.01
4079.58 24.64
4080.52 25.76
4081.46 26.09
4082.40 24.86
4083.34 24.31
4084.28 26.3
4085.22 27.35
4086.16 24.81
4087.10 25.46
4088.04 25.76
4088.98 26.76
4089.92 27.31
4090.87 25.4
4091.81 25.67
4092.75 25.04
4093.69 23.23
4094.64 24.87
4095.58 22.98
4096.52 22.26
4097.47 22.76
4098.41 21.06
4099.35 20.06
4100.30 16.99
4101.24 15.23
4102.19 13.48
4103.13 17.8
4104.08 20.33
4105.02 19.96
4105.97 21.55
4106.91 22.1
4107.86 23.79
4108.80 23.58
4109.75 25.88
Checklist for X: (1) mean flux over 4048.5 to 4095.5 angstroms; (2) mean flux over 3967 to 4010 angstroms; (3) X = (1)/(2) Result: 1.07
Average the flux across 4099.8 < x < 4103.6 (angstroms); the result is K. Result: 15.9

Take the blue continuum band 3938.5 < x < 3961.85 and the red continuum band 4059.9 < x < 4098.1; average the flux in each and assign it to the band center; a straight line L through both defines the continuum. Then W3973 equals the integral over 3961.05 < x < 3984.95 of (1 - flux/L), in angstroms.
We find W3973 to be 4.4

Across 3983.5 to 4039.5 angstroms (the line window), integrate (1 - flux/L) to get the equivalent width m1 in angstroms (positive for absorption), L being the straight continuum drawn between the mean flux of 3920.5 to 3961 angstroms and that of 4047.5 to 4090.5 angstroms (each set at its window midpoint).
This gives -3.1 angstroms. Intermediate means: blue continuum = 23.9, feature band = 26.2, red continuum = 25.6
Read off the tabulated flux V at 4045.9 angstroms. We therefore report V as 22.17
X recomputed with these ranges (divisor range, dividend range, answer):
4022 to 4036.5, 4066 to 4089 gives 0.97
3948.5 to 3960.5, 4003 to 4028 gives 1.05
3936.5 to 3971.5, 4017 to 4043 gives 1.12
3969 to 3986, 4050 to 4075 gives 1.17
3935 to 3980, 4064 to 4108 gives 1.03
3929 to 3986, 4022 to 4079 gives 1.14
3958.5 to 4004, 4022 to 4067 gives 1.11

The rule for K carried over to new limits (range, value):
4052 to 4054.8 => 27.9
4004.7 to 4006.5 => 26.3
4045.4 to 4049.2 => 25.5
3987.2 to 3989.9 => 26.1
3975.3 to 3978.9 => 23.9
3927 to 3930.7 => 23.1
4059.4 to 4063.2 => 25.4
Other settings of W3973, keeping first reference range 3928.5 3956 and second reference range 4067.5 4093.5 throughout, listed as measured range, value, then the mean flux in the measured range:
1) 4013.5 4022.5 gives -0.94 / 26.9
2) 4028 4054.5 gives -1.10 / 25.7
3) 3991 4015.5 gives -2.42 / 26.6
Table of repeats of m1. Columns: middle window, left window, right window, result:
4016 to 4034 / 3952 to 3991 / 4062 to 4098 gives -1.7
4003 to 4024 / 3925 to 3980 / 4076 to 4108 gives -3.7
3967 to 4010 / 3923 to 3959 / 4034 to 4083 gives 1.2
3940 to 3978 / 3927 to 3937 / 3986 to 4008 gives -2.2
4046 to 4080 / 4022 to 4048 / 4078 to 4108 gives -1.7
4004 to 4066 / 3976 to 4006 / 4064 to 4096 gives -1.5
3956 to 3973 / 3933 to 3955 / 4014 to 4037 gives 3.3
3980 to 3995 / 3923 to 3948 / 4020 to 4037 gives -0.4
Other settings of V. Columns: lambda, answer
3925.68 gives 25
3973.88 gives 19.41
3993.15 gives 28.74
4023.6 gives 25.97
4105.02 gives 19.96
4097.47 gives 22.76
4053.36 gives 27.29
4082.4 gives 24.86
